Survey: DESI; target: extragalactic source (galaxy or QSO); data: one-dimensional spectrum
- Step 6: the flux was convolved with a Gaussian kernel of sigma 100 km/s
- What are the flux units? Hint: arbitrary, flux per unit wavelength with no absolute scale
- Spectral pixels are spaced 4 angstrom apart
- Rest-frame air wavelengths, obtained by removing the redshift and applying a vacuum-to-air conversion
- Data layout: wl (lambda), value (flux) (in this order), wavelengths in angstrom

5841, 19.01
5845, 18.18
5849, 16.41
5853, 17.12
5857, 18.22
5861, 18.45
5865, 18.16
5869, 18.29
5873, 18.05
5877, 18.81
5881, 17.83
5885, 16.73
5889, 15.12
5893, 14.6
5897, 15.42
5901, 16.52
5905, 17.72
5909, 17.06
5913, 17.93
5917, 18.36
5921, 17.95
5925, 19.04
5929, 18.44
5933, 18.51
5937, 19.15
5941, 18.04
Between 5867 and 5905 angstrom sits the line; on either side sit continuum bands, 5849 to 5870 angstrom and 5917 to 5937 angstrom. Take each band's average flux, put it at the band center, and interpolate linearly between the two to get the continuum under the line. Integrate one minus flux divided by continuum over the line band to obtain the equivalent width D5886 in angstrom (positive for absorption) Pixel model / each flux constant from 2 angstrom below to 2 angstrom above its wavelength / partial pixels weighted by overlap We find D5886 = 2.7 angstrom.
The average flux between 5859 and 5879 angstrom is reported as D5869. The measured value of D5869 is 18.4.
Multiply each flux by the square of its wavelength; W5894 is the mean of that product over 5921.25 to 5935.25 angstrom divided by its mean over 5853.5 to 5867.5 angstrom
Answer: 1.0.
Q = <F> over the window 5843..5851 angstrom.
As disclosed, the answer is 17.3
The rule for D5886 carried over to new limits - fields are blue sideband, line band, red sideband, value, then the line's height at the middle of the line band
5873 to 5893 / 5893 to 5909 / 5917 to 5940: 1.1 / 17.6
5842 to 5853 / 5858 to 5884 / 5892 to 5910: -2.0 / 16.9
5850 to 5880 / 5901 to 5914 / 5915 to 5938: 0.7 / 18.4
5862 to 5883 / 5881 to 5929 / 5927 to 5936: 3.6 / 18.4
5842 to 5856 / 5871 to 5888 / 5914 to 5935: 0.1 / 17.8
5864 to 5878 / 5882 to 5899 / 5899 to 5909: 1.9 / 17.6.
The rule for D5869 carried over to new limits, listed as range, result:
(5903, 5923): 17.8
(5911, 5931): 18.3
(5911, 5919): 18.1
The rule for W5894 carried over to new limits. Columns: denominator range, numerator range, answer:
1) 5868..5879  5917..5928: 1.02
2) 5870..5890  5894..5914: 0.97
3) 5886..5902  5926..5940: 1.23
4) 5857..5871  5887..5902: 0.85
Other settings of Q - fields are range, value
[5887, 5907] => 15.9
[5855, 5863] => 18.3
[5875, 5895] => 16.6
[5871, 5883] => 18.2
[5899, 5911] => 17.1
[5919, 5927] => 18.5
